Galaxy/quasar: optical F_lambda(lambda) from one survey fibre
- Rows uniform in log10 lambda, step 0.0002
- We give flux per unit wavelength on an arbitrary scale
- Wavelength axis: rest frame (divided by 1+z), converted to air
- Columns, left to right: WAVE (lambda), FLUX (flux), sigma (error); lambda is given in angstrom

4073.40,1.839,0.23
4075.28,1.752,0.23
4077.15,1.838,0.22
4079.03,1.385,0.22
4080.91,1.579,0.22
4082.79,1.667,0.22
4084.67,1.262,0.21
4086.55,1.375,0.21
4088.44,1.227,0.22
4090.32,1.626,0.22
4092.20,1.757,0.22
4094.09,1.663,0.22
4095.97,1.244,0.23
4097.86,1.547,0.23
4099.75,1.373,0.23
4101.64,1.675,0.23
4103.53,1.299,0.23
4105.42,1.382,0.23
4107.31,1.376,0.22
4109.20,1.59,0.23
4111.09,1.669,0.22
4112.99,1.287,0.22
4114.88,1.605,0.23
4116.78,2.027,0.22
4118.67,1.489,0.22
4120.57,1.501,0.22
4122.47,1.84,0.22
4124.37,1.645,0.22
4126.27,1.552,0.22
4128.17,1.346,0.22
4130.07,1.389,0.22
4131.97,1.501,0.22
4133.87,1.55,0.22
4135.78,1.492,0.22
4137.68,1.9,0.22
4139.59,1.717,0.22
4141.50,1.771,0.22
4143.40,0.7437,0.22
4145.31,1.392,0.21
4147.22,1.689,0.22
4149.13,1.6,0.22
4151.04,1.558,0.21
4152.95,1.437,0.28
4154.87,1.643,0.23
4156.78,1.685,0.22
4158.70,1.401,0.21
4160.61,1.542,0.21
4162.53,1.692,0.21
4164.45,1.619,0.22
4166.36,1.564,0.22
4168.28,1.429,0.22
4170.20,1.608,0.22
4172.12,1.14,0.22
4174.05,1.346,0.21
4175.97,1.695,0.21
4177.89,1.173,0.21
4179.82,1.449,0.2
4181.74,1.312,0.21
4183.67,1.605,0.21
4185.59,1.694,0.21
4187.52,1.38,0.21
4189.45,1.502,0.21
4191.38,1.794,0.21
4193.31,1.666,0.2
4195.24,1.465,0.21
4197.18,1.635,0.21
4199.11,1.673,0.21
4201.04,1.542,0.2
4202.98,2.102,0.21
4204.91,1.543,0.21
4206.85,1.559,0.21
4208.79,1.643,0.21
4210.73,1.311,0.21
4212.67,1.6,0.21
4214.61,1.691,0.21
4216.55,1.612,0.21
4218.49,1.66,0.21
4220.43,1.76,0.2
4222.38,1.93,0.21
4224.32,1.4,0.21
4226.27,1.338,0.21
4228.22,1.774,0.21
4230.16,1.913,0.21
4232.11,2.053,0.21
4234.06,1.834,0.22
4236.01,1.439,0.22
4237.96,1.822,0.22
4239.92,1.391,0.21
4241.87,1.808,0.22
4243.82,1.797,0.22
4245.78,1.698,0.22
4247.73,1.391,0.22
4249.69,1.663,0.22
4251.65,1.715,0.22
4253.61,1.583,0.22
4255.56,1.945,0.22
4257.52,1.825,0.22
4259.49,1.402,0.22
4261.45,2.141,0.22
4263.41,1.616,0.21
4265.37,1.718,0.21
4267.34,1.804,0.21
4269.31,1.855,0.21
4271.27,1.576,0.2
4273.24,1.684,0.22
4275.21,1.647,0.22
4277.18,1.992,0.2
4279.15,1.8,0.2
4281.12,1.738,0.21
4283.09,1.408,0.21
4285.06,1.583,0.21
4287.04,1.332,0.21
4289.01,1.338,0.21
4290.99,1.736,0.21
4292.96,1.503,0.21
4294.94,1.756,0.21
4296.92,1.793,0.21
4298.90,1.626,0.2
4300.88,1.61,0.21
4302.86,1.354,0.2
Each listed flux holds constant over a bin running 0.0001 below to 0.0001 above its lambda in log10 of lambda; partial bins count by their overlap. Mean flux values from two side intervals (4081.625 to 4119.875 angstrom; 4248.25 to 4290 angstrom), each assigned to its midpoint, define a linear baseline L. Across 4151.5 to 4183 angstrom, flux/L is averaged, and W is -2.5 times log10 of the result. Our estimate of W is 0.06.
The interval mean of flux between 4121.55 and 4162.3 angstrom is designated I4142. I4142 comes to 1.55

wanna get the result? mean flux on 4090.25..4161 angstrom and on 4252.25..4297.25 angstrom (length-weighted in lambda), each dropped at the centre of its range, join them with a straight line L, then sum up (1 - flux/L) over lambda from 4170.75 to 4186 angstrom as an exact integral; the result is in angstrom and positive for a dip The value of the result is 1.61 angstrom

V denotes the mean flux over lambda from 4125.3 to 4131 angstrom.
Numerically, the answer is 1.43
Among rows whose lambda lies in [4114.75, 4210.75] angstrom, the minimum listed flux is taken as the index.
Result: 0.7437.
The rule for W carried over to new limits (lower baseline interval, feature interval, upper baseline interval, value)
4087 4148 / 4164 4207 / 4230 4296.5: 0.041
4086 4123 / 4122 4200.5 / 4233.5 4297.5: 0.033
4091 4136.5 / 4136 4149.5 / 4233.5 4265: 0.019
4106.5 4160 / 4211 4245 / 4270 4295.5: -0.060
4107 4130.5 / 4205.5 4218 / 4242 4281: 0.070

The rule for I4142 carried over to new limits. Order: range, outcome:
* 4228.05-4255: 1.71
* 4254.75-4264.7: 1.78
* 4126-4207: 1.54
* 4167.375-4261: 1.61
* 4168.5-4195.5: 1.49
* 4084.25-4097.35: 1.46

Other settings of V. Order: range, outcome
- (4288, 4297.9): 1.62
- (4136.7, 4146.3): 1.51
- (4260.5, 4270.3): 1.83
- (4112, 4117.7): 1.64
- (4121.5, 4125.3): 1.74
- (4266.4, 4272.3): 1.74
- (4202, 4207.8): 1.73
